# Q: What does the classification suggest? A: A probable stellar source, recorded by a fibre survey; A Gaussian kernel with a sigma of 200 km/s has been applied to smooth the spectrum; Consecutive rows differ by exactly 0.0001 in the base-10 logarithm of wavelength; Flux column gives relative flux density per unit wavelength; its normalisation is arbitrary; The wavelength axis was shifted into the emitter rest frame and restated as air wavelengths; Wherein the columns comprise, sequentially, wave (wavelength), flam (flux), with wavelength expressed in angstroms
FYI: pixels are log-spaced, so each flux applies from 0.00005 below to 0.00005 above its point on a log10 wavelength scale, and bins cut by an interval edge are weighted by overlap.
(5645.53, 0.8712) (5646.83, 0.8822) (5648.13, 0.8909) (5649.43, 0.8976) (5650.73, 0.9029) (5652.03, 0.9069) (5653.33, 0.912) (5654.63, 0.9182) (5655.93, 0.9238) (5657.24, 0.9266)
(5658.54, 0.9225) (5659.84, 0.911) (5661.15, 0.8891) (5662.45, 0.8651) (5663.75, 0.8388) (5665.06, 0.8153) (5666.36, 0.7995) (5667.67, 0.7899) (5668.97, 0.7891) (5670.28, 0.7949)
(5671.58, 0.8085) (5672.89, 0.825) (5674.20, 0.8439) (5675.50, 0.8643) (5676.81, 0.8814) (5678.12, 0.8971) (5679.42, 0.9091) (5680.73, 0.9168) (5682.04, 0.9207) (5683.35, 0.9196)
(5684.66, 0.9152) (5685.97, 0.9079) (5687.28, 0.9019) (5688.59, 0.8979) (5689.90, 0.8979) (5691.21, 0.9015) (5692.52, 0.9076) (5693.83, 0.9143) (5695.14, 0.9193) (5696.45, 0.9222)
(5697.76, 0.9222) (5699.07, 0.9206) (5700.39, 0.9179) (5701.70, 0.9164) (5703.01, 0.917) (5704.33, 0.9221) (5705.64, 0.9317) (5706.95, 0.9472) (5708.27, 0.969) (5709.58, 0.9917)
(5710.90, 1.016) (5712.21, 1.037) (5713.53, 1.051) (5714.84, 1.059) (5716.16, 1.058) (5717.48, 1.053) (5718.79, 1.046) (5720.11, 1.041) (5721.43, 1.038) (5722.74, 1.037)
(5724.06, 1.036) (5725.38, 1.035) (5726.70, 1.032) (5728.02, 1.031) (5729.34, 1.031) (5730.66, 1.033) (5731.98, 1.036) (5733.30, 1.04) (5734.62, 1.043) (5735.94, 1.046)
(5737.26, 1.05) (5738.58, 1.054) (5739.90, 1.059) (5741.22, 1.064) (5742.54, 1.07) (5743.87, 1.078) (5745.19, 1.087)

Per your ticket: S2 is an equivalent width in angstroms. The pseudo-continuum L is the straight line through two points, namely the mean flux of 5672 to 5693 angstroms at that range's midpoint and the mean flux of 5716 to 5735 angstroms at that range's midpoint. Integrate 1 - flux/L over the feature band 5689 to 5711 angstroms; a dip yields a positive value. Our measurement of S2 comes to 0.5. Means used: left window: 0.893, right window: 1.04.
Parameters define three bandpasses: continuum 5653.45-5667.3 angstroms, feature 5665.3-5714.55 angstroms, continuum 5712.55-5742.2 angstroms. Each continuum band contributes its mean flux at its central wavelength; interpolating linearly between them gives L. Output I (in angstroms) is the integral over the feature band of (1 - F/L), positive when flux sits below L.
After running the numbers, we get 2.5 angstroms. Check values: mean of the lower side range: 0.88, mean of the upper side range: 1.04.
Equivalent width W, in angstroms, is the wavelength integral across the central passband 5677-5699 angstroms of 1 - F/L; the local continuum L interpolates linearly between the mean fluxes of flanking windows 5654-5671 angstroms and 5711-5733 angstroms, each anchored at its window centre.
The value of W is 0.6 angstroms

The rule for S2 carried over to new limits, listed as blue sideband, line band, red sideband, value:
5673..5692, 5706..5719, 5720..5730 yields -0.3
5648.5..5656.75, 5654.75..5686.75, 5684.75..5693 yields 1.3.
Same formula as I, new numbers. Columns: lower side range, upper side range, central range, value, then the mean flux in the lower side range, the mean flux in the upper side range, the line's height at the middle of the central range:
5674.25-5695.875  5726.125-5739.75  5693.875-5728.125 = -0.4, 0.903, 1.04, 0.978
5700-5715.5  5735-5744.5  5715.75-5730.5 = -0.4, 0.974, 1.06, 1.02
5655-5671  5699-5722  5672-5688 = 0.3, 0.856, 0.992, 0.905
